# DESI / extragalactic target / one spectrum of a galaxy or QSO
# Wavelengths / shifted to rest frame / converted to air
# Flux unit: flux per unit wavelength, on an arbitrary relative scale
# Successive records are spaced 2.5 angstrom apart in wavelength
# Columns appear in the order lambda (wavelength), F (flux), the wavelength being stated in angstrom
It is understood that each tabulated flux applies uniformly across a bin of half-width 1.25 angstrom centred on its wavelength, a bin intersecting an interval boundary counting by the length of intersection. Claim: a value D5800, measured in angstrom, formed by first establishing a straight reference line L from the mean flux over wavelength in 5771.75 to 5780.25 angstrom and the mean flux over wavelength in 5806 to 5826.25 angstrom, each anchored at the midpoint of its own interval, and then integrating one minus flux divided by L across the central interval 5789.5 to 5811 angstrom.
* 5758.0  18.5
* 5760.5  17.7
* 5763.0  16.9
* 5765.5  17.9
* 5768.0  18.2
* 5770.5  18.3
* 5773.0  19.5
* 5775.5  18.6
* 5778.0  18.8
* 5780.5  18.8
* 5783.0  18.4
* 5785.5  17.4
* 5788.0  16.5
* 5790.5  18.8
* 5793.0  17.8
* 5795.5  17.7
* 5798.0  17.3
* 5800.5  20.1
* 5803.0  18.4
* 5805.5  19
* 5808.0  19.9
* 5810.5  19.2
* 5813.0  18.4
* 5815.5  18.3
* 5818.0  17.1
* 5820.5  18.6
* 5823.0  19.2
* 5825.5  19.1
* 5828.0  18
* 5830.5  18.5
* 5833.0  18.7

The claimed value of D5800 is 0.2 angstrom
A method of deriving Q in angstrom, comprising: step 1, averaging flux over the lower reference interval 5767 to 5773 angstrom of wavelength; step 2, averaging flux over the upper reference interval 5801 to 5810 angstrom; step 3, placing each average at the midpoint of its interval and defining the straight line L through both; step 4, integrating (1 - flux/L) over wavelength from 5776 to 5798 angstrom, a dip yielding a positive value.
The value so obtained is 0.97 angstrom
